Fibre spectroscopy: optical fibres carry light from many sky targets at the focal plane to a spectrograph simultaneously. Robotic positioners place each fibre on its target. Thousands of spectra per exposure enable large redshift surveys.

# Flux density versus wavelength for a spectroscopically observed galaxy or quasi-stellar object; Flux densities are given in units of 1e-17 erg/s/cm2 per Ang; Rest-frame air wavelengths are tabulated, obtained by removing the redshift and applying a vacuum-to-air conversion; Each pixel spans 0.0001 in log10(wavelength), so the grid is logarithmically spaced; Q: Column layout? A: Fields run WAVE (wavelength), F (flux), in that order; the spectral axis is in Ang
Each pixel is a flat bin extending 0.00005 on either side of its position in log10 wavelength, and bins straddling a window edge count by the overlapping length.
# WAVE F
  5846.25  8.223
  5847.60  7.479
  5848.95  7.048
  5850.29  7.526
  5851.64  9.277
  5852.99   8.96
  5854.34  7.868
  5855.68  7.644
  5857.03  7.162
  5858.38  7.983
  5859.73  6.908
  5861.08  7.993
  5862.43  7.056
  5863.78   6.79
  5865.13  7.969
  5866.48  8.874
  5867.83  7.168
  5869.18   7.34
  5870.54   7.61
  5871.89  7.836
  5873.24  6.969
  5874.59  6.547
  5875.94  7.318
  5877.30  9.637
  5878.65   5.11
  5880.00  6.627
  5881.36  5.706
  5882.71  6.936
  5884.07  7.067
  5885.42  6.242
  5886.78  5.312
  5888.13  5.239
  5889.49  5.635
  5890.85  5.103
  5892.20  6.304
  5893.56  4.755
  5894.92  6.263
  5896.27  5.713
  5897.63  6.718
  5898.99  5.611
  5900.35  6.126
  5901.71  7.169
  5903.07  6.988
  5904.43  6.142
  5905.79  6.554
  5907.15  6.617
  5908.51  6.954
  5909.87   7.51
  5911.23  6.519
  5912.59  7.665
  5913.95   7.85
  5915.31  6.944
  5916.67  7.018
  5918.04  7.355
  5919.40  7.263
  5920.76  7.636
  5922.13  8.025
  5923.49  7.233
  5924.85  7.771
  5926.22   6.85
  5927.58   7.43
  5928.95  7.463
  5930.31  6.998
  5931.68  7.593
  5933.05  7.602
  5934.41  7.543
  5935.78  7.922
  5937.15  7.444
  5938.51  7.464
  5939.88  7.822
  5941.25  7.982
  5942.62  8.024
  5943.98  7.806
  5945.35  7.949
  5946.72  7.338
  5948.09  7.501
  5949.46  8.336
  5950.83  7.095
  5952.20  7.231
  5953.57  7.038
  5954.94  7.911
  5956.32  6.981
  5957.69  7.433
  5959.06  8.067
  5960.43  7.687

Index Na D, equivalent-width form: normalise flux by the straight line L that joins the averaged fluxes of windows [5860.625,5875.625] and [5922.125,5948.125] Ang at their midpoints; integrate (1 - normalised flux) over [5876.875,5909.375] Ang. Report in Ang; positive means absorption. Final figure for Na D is 5.4 Ang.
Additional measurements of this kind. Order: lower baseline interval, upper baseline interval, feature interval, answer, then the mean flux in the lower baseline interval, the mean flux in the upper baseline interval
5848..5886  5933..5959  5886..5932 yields 4.9 Ang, 7.4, 7.61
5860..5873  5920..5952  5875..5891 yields 2.6 Ang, 7.58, 7.6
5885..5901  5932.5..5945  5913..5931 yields -1.0 Ang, 5.74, 7.75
